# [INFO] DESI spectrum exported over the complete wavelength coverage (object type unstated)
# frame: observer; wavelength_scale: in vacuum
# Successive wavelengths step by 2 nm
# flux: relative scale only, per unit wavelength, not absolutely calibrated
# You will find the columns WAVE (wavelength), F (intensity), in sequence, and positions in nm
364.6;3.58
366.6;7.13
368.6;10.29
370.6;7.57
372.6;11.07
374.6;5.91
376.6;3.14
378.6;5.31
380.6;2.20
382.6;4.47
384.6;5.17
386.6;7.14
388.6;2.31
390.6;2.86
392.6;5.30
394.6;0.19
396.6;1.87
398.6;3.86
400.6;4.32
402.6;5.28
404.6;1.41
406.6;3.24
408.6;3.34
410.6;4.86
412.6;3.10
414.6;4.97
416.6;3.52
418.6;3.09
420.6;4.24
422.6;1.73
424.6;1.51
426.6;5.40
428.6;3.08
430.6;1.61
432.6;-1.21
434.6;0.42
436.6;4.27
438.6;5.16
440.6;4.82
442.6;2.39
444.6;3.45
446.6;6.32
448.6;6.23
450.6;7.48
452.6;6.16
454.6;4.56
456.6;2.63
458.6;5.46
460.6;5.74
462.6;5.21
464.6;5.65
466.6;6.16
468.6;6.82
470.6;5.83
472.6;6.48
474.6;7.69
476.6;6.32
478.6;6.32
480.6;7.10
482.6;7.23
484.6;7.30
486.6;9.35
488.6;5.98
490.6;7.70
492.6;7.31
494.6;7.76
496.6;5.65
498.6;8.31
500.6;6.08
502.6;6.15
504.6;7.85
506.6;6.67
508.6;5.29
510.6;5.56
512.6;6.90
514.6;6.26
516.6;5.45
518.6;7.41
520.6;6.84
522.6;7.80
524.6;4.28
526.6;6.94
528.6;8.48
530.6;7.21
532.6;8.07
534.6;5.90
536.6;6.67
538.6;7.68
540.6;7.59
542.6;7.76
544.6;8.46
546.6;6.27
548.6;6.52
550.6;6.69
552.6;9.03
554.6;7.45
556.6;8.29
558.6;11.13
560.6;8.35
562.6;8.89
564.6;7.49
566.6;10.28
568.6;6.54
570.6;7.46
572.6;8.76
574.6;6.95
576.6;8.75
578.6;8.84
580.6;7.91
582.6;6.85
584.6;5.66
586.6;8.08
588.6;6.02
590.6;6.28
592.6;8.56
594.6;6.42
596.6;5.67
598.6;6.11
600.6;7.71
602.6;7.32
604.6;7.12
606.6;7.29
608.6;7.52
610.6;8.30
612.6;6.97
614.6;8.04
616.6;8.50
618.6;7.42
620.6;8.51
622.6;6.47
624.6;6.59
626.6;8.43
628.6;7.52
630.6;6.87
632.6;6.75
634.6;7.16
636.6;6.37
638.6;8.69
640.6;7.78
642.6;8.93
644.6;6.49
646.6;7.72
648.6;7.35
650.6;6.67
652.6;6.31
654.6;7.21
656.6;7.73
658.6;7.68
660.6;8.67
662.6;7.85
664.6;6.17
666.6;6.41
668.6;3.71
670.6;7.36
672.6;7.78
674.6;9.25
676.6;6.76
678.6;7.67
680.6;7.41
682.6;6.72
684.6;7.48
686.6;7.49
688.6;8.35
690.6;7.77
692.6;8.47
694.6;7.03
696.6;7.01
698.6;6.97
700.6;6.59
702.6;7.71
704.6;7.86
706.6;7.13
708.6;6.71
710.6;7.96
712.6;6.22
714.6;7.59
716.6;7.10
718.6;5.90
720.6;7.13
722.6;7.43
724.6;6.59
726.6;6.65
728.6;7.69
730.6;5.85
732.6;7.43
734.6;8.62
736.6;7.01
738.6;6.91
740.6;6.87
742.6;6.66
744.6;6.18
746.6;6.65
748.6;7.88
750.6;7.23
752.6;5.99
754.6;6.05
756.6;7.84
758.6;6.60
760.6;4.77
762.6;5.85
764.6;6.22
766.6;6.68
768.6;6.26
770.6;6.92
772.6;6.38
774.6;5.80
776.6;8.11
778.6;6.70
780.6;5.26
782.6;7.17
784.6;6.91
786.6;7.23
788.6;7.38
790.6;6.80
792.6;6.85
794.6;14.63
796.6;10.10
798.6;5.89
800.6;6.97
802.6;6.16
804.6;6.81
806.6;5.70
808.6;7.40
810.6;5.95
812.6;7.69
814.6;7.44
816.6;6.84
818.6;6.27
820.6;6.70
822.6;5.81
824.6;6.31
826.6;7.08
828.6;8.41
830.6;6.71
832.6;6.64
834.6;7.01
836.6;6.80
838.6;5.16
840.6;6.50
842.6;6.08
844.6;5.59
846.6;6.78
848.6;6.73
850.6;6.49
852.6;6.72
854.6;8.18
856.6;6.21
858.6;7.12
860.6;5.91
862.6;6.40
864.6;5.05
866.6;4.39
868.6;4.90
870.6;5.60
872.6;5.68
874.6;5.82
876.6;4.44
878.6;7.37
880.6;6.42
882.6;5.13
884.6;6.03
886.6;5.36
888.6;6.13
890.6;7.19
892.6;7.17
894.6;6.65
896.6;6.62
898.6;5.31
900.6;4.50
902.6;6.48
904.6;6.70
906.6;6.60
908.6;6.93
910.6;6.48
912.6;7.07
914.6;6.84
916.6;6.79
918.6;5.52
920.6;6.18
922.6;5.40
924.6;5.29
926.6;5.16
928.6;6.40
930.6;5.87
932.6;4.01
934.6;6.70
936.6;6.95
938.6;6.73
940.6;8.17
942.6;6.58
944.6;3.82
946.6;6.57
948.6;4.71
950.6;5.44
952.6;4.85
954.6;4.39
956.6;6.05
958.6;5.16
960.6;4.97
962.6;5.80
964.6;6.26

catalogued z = 0.209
